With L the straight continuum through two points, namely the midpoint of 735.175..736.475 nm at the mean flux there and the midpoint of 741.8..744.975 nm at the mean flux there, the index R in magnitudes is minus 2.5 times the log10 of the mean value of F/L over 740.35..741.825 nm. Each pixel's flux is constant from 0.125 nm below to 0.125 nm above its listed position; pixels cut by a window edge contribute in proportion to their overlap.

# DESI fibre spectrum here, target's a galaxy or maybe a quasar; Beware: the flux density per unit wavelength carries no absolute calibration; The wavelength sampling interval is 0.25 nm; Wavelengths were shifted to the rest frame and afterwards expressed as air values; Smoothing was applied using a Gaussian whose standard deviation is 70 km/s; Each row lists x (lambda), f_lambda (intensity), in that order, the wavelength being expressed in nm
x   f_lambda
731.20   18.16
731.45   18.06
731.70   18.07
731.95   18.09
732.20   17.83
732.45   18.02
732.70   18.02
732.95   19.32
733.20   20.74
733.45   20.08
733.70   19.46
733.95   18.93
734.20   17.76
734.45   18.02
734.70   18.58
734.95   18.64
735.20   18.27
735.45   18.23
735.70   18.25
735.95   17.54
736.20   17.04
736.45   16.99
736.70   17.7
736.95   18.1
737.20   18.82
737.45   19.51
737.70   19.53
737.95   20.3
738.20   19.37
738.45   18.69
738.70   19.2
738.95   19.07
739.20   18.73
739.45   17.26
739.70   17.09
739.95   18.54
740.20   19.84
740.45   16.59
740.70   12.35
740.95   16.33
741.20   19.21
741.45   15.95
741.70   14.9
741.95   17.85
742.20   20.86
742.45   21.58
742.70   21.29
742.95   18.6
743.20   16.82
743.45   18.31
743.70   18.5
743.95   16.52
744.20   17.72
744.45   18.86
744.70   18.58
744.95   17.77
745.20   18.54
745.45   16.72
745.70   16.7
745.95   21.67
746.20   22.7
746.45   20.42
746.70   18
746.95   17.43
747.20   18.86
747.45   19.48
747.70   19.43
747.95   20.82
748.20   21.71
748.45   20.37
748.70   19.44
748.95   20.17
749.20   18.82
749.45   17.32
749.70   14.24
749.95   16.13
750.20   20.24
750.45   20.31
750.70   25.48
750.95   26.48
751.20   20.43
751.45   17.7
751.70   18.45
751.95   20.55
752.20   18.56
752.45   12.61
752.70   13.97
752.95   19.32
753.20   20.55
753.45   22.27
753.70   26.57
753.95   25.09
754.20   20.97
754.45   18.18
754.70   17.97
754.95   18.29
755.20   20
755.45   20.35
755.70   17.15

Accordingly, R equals 0.161 mag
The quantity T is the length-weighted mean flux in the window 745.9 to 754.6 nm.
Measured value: 19.8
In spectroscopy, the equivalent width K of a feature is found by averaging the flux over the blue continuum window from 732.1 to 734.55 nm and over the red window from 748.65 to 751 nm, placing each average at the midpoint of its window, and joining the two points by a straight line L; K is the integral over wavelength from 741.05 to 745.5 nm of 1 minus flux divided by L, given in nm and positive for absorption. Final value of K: 0.245 nm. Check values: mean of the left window 18.8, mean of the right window 19.7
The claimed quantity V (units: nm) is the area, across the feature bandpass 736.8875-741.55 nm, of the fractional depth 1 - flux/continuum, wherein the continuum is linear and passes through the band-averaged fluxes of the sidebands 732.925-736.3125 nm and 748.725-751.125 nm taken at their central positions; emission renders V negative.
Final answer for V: 0.21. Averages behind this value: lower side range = 18.6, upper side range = 19.9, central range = 18.1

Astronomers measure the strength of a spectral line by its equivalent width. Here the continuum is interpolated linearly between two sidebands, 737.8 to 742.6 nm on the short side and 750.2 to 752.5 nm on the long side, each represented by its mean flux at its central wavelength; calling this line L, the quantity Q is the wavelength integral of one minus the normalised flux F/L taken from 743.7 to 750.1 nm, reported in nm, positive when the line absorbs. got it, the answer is 0.23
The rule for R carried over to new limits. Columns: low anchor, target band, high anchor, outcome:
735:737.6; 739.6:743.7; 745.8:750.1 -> 0.04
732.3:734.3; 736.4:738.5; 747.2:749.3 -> 0.03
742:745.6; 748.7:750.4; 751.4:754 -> 0.07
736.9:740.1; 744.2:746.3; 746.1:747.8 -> 0.03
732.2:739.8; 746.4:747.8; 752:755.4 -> 0.02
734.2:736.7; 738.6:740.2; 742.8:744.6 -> -0.03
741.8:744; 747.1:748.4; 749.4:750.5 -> -0.12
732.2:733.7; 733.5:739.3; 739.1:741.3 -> -0.02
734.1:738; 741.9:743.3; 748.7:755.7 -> -0.05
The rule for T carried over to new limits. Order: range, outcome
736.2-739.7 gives 18.6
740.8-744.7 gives 18.2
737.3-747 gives 18.4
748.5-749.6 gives 18.9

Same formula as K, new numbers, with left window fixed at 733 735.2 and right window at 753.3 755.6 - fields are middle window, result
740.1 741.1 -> 0.172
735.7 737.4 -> 0.126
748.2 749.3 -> 0.027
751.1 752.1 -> 0.073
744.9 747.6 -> 0.165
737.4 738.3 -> -0.015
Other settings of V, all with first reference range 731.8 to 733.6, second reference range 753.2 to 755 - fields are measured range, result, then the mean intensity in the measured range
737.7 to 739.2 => 0.020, 19.3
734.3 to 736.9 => 0.173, 17.9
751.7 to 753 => 0.257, 17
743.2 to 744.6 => 0.160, 17.9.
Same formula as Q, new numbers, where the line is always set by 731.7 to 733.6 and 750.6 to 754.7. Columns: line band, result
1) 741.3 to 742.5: 0.09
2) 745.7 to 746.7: -0.03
